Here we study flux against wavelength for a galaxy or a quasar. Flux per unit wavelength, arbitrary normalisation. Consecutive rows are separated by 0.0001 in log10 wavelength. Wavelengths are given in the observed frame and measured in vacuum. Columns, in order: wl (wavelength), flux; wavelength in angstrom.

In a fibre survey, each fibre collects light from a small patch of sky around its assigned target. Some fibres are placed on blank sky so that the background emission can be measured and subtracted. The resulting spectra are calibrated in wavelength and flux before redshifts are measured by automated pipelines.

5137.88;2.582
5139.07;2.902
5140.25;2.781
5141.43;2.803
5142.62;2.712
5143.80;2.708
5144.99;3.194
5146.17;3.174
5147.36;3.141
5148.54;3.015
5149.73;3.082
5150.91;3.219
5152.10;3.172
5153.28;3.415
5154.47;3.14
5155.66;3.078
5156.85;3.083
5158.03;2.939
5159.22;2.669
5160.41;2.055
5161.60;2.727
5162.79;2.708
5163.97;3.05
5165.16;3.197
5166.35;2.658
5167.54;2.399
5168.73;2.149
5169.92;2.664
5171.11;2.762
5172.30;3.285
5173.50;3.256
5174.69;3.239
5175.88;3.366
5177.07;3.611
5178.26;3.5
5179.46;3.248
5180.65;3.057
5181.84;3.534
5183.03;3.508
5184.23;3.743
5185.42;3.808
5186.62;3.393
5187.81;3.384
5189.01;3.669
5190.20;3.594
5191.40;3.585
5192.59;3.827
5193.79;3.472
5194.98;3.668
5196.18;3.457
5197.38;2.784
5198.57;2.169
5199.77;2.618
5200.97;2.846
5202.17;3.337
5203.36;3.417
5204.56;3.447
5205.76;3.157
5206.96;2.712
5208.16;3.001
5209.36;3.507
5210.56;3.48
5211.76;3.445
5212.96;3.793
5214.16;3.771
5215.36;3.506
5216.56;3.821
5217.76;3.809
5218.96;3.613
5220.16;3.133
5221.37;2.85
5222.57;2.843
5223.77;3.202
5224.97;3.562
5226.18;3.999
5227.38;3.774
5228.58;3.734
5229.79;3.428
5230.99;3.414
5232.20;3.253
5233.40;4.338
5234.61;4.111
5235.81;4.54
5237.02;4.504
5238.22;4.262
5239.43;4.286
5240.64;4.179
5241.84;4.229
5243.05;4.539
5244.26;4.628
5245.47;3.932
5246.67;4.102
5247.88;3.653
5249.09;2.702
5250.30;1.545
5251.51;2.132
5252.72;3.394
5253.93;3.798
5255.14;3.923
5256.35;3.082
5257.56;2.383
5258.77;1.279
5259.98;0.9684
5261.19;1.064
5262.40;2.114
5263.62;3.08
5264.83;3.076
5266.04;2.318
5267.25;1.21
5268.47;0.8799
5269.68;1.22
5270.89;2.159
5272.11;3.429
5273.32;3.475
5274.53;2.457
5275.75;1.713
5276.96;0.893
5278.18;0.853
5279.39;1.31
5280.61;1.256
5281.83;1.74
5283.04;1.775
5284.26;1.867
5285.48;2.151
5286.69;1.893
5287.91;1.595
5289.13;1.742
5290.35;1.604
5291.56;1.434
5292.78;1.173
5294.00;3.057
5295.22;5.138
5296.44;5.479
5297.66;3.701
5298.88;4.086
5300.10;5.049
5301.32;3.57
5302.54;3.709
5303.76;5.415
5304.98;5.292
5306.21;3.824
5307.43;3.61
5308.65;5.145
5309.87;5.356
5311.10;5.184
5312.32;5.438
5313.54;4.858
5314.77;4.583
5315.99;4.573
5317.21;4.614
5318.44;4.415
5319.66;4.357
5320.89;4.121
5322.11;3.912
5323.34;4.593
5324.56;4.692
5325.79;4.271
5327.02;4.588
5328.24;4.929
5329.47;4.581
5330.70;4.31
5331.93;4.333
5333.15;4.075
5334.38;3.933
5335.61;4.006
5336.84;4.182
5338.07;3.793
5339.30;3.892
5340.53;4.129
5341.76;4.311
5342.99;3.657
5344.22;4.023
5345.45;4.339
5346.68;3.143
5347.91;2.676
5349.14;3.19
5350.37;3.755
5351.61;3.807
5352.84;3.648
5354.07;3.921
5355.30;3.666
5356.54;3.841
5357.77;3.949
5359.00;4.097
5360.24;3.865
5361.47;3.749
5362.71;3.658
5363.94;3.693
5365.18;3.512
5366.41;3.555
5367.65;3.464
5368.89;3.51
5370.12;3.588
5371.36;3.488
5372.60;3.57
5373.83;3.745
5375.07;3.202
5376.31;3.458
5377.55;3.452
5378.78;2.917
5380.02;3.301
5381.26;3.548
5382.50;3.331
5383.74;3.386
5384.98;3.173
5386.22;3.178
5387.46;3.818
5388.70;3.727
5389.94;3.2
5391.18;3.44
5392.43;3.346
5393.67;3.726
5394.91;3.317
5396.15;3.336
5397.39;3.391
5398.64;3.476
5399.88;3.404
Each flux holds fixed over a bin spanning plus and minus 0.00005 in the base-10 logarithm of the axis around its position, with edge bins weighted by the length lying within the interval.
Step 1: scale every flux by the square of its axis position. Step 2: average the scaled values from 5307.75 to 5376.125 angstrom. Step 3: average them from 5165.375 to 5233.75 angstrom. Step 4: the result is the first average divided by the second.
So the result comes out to 1.3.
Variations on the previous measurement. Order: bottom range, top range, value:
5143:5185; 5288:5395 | 1.35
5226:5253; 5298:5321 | 1.25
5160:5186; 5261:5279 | 0.68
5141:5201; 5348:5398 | 1.22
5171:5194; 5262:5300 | 0.69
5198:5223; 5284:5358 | 1.25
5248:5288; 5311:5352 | 2.04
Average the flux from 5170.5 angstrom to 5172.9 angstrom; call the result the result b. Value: 3.02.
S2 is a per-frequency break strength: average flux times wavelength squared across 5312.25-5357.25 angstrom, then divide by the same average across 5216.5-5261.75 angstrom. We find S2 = 1.3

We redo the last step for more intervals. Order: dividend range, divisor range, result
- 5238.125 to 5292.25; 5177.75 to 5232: 0.74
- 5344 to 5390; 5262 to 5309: 1.36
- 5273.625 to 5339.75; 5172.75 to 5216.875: 1.12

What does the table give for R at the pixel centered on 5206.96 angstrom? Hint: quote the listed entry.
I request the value 2.712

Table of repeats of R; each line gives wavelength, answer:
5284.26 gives 1.867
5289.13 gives 1.742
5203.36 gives 3.417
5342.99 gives 3.657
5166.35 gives 2.658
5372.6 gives 3.57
